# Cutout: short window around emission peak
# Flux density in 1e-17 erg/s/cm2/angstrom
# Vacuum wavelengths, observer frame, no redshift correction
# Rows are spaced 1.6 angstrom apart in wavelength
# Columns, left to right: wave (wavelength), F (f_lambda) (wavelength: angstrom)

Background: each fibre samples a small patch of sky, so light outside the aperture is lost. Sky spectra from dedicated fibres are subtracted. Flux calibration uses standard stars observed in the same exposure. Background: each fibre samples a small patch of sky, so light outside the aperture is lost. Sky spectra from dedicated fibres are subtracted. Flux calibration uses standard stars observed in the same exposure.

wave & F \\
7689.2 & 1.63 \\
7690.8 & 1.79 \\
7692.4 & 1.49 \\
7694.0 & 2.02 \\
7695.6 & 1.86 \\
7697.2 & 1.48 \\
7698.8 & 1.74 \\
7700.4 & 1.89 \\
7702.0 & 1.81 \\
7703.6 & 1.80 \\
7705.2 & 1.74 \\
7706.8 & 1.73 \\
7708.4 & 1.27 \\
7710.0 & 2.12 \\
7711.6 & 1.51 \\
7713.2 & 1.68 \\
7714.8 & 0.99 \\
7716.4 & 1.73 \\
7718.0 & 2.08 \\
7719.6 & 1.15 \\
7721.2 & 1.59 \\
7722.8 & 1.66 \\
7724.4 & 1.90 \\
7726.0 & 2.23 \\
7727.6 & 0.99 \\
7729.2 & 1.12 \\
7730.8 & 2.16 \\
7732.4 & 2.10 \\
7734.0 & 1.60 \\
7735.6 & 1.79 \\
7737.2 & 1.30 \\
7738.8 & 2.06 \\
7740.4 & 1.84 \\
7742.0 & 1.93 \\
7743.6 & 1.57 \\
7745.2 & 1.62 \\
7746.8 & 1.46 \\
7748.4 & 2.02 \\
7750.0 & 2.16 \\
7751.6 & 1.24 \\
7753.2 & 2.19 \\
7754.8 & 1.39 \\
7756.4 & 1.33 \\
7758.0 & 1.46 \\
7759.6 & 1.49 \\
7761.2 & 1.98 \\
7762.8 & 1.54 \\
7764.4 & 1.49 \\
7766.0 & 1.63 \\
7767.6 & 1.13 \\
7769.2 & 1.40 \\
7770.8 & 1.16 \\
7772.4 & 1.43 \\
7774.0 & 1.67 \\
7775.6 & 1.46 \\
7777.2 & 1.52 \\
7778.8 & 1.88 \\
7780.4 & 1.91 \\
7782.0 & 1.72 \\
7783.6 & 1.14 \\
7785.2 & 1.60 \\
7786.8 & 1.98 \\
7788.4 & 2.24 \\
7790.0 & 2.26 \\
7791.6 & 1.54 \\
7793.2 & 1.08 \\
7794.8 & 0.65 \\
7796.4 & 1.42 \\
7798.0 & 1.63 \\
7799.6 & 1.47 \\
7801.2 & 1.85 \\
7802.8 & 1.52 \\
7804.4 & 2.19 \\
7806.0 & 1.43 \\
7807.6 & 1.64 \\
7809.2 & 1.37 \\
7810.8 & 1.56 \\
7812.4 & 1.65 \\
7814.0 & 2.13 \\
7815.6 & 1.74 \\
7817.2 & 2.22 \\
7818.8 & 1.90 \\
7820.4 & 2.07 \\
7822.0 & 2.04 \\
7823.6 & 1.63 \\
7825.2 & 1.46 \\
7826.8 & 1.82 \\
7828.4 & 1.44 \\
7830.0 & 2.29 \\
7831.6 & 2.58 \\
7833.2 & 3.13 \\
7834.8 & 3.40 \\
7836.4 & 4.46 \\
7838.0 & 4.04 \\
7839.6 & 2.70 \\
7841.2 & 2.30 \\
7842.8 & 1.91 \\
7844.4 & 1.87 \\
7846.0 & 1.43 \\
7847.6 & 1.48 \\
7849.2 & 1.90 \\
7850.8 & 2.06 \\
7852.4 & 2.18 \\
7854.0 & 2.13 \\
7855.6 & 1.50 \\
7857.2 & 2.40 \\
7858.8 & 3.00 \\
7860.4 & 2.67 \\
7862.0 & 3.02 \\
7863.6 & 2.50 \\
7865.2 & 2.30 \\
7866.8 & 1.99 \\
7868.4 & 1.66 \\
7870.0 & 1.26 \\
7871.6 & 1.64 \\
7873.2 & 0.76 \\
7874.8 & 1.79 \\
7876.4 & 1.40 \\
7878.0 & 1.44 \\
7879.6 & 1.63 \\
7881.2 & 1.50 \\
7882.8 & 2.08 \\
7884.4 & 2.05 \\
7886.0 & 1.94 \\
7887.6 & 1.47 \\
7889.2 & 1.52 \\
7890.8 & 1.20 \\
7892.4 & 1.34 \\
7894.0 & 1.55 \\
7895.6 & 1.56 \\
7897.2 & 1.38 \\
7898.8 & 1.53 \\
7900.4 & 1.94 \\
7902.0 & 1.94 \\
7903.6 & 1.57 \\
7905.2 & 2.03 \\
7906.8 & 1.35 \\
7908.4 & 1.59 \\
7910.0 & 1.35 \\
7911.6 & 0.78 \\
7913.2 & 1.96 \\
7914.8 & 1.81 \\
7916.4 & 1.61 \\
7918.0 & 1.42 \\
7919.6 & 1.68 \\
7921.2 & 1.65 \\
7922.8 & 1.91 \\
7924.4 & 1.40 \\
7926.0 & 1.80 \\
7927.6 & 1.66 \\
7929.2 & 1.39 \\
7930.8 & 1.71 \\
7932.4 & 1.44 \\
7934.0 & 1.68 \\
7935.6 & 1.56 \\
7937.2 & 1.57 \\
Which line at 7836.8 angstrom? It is Halpha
